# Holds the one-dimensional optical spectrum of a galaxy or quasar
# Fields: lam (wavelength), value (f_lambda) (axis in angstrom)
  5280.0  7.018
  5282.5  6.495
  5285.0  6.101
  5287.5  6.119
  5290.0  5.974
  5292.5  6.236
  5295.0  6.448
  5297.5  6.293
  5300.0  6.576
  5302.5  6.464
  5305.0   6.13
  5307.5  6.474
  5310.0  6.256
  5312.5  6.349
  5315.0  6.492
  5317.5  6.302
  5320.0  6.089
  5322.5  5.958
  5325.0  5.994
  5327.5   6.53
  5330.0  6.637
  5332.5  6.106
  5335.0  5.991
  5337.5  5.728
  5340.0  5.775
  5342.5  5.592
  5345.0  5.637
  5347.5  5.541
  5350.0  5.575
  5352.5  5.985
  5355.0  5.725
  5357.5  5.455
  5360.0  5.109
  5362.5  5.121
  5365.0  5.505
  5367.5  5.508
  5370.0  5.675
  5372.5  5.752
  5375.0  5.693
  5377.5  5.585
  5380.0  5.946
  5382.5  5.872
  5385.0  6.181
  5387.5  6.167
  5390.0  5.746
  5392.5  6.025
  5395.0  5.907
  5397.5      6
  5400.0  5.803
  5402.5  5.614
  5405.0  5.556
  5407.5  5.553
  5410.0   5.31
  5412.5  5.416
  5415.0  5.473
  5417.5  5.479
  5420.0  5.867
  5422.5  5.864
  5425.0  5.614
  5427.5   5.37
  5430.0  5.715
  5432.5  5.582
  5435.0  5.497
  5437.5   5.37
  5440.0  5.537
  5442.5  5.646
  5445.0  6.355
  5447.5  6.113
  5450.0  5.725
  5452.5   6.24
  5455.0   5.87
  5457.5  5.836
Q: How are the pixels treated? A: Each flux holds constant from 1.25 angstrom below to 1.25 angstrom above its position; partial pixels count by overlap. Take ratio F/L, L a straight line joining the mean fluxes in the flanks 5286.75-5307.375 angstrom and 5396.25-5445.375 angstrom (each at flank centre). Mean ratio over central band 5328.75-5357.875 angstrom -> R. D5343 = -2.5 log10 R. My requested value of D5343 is 0.040 mag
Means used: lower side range 6.29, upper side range 5.62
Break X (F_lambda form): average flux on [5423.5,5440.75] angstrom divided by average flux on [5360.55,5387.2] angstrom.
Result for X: 0.97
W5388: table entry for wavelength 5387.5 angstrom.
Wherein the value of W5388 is 6.167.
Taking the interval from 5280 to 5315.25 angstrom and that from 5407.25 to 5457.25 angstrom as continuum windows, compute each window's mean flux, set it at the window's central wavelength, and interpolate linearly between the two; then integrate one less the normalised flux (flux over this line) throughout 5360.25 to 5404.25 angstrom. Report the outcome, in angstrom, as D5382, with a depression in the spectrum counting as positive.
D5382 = 1.3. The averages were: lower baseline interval 6.33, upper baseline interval 5.69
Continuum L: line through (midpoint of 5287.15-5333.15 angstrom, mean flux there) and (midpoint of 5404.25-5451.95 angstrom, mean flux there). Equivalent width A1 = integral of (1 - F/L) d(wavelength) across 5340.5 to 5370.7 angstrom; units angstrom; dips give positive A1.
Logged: 2.5 angstrom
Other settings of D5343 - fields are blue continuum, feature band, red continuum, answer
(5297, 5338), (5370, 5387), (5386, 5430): 0.01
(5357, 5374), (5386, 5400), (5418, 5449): -0.08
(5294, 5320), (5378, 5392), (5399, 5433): -0.03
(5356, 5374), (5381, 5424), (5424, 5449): -0.04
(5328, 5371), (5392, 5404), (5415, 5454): -0.03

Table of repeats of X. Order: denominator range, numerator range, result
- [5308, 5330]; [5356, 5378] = 0.87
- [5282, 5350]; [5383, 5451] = 0.93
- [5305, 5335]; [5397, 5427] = 0.90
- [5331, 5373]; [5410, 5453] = 1.01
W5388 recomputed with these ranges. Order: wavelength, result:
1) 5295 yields 6.448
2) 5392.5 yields 6.025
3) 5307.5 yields 6.474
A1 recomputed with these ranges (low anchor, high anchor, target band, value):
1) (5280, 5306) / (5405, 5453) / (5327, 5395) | 2.4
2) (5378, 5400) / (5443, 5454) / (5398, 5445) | 3.3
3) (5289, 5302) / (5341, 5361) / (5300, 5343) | -1.5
